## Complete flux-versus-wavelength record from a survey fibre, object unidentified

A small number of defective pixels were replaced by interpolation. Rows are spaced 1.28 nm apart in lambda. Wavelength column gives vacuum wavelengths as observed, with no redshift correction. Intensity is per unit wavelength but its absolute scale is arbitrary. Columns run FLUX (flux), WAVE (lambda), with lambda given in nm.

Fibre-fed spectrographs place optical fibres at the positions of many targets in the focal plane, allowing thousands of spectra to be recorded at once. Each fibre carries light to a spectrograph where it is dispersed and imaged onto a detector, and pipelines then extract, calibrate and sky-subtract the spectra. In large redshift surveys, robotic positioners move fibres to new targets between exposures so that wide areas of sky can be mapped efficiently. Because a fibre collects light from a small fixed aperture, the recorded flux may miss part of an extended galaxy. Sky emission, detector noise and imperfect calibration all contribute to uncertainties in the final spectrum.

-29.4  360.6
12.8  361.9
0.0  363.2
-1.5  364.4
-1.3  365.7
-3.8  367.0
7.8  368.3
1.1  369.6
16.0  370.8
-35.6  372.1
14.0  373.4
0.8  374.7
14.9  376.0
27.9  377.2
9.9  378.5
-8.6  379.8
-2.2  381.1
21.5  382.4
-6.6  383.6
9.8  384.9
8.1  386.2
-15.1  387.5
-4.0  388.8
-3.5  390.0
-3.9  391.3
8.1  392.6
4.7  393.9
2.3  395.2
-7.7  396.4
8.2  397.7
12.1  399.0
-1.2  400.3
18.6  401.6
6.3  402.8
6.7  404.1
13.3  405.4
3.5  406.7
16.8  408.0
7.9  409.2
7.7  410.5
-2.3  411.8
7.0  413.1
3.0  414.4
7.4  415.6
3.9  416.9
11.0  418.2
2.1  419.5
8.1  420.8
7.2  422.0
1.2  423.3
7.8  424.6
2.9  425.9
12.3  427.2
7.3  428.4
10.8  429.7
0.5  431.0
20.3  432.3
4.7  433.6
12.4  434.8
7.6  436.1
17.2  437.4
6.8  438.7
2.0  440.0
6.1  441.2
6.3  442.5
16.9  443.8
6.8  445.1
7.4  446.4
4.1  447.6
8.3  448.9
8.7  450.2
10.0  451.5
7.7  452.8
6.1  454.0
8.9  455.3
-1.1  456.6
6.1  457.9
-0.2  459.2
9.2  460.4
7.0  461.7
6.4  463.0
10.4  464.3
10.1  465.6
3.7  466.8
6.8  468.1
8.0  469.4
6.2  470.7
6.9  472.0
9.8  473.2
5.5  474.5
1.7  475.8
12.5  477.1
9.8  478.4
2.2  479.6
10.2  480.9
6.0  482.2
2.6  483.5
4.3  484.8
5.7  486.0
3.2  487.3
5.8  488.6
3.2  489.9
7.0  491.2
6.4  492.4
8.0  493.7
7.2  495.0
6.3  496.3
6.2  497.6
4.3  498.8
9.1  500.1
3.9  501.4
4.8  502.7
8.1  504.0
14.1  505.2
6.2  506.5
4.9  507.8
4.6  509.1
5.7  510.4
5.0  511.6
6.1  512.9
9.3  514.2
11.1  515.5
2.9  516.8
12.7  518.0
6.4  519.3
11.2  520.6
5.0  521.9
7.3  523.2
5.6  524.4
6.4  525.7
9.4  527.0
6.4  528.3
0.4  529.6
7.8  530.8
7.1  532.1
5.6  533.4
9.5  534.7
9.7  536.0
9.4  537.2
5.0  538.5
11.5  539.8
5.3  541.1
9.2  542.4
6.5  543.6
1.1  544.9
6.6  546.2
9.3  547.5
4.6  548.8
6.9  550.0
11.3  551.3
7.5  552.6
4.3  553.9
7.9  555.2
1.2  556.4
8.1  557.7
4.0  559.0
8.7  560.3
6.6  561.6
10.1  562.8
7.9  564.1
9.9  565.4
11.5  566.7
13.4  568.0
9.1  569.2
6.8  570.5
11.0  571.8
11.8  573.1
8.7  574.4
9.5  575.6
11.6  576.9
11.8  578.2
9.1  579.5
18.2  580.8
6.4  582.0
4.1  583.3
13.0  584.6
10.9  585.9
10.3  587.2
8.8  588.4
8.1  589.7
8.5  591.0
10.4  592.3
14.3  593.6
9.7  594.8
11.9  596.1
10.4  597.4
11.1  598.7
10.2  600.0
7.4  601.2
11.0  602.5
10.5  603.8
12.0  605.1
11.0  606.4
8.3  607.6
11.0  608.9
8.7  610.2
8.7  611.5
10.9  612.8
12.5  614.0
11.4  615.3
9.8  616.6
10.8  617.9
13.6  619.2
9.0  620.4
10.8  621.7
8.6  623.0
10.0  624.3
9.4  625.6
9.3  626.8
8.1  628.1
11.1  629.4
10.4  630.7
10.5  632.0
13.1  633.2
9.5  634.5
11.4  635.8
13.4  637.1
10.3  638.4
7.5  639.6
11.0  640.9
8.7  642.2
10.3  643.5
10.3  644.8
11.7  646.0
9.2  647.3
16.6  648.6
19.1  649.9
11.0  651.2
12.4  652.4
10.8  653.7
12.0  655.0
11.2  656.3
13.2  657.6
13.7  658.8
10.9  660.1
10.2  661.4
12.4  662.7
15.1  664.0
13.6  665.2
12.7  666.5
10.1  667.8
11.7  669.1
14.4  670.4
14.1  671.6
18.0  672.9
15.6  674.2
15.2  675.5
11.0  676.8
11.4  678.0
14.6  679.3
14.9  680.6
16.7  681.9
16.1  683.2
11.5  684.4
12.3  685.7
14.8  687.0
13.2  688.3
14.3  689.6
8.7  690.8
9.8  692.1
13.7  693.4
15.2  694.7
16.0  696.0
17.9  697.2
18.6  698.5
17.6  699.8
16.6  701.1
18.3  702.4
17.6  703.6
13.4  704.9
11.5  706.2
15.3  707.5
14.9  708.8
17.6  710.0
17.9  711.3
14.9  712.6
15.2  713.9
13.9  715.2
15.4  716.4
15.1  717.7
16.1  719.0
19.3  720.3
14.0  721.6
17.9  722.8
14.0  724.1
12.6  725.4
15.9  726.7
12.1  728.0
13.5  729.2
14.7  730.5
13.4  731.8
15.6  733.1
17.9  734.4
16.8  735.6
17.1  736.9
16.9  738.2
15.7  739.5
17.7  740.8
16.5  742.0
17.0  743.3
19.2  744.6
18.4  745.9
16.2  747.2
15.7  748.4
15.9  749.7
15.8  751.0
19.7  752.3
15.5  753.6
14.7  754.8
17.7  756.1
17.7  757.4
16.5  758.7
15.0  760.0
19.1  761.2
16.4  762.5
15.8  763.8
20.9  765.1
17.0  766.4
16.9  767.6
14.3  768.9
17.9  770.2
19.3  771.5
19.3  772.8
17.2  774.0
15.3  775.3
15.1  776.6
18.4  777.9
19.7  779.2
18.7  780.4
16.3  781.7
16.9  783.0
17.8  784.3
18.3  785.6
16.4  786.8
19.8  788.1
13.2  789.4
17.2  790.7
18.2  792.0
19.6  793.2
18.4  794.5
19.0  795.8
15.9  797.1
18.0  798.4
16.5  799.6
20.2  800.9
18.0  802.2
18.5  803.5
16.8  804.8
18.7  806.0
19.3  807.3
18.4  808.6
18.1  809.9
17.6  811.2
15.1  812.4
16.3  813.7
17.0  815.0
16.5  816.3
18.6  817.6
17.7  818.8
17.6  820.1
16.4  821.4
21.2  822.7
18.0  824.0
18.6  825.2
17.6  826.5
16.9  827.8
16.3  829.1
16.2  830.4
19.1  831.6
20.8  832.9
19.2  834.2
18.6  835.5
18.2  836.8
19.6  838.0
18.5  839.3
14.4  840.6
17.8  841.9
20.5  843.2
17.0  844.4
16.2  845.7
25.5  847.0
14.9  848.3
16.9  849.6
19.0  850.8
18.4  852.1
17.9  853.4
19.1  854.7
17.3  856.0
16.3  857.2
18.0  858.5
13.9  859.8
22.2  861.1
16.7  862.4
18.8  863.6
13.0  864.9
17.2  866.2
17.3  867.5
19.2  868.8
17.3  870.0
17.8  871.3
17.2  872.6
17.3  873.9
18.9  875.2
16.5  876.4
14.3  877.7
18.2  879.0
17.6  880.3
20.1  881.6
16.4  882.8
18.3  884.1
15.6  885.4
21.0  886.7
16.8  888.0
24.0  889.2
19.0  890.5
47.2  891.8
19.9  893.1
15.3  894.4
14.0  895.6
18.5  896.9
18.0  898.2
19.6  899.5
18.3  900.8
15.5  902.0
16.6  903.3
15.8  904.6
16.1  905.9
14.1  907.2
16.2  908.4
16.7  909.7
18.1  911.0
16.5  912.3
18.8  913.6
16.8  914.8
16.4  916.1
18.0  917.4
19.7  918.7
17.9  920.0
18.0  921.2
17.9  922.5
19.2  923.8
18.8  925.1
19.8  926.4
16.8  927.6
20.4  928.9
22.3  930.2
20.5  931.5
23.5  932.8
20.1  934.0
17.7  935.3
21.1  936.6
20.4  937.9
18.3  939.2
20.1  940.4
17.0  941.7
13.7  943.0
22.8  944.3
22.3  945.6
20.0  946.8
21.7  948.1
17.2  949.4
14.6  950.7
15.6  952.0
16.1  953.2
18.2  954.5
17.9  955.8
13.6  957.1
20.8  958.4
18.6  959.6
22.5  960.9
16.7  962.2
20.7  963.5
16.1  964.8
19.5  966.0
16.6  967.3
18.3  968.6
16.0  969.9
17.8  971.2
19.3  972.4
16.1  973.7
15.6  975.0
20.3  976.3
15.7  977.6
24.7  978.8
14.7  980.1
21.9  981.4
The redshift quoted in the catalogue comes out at 0.741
